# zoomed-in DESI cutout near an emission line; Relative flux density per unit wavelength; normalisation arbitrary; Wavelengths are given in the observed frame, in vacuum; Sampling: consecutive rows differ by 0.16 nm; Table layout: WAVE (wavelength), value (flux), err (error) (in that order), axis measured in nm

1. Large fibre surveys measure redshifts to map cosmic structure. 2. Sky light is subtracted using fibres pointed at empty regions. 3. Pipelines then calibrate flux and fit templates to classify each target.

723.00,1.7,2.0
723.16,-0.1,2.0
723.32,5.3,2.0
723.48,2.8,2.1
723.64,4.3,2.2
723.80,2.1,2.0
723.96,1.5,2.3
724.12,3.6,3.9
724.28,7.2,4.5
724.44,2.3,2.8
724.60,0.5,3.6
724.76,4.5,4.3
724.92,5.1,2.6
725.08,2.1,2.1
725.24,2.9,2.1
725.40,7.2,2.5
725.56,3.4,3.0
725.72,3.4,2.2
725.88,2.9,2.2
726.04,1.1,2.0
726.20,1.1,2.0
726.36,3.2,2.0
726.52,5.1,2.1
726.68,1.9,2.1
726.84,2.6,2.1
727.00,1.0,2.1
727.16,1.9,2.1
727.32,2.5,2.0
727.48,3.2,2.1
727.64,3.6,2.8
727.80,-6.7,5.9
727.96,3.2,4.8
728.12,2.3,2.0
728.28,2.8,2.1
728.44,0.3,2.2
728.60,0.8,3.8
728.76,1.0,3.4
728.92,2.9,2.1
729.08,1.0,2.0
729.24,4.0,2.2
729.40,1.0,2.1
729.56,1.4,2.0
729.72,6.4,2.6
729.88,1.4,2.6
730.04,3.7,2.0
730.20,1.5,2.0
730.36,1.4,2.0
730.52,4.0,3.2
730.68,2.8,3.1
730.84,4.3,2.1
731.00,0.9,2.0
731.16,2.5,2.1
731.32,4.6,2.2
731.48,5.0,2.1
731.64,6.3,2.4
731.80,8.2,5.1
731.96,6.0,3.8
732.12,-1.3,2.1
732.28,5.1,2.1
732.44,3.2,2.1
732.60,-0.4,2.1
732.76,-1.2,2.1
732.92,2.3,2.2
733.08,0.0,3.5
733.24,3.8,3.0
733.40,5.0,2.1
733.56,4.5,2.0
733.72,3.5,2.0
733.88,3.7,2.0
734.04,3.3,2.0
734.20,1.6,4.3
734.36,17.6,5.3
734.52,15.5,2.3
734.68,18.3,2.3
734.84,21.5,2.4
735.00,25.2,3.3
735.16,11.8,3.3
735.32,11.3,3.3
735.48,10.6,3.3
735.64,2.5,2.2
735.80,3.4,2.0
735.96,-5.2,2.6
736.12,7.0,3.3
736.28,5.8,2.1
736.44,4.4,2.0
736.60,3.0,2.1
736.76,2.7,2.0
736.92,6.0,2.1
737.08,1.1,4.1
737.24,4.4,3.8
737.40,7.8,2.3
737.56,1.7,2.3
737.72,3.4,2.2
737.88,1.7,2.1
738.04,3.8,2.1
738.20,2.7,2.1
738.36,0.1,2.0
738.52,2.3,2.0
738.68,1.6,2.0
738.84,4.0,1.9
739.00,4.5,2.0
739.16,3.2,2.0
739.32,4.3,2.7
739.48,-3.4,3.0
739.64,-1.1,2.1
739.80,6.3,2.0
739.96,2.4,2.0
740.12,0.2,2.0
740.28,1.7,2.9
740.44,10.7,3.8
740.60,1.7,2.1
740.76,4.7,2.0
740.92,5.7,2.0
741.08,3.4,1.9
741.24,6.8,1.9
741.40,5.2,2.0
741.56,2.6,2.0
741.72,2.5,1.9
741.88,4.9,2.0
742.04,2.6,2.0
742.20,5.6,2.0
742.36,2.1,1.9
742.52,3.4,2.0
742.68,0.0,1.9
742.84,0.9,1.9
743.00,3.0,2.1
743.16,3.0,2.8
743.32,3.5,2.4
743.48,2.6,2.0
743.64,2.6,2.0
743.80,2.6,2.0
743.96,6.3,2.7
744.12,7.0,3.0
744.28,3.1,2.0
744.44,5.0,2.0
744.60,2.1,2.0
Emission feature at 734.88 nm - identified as [O III]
